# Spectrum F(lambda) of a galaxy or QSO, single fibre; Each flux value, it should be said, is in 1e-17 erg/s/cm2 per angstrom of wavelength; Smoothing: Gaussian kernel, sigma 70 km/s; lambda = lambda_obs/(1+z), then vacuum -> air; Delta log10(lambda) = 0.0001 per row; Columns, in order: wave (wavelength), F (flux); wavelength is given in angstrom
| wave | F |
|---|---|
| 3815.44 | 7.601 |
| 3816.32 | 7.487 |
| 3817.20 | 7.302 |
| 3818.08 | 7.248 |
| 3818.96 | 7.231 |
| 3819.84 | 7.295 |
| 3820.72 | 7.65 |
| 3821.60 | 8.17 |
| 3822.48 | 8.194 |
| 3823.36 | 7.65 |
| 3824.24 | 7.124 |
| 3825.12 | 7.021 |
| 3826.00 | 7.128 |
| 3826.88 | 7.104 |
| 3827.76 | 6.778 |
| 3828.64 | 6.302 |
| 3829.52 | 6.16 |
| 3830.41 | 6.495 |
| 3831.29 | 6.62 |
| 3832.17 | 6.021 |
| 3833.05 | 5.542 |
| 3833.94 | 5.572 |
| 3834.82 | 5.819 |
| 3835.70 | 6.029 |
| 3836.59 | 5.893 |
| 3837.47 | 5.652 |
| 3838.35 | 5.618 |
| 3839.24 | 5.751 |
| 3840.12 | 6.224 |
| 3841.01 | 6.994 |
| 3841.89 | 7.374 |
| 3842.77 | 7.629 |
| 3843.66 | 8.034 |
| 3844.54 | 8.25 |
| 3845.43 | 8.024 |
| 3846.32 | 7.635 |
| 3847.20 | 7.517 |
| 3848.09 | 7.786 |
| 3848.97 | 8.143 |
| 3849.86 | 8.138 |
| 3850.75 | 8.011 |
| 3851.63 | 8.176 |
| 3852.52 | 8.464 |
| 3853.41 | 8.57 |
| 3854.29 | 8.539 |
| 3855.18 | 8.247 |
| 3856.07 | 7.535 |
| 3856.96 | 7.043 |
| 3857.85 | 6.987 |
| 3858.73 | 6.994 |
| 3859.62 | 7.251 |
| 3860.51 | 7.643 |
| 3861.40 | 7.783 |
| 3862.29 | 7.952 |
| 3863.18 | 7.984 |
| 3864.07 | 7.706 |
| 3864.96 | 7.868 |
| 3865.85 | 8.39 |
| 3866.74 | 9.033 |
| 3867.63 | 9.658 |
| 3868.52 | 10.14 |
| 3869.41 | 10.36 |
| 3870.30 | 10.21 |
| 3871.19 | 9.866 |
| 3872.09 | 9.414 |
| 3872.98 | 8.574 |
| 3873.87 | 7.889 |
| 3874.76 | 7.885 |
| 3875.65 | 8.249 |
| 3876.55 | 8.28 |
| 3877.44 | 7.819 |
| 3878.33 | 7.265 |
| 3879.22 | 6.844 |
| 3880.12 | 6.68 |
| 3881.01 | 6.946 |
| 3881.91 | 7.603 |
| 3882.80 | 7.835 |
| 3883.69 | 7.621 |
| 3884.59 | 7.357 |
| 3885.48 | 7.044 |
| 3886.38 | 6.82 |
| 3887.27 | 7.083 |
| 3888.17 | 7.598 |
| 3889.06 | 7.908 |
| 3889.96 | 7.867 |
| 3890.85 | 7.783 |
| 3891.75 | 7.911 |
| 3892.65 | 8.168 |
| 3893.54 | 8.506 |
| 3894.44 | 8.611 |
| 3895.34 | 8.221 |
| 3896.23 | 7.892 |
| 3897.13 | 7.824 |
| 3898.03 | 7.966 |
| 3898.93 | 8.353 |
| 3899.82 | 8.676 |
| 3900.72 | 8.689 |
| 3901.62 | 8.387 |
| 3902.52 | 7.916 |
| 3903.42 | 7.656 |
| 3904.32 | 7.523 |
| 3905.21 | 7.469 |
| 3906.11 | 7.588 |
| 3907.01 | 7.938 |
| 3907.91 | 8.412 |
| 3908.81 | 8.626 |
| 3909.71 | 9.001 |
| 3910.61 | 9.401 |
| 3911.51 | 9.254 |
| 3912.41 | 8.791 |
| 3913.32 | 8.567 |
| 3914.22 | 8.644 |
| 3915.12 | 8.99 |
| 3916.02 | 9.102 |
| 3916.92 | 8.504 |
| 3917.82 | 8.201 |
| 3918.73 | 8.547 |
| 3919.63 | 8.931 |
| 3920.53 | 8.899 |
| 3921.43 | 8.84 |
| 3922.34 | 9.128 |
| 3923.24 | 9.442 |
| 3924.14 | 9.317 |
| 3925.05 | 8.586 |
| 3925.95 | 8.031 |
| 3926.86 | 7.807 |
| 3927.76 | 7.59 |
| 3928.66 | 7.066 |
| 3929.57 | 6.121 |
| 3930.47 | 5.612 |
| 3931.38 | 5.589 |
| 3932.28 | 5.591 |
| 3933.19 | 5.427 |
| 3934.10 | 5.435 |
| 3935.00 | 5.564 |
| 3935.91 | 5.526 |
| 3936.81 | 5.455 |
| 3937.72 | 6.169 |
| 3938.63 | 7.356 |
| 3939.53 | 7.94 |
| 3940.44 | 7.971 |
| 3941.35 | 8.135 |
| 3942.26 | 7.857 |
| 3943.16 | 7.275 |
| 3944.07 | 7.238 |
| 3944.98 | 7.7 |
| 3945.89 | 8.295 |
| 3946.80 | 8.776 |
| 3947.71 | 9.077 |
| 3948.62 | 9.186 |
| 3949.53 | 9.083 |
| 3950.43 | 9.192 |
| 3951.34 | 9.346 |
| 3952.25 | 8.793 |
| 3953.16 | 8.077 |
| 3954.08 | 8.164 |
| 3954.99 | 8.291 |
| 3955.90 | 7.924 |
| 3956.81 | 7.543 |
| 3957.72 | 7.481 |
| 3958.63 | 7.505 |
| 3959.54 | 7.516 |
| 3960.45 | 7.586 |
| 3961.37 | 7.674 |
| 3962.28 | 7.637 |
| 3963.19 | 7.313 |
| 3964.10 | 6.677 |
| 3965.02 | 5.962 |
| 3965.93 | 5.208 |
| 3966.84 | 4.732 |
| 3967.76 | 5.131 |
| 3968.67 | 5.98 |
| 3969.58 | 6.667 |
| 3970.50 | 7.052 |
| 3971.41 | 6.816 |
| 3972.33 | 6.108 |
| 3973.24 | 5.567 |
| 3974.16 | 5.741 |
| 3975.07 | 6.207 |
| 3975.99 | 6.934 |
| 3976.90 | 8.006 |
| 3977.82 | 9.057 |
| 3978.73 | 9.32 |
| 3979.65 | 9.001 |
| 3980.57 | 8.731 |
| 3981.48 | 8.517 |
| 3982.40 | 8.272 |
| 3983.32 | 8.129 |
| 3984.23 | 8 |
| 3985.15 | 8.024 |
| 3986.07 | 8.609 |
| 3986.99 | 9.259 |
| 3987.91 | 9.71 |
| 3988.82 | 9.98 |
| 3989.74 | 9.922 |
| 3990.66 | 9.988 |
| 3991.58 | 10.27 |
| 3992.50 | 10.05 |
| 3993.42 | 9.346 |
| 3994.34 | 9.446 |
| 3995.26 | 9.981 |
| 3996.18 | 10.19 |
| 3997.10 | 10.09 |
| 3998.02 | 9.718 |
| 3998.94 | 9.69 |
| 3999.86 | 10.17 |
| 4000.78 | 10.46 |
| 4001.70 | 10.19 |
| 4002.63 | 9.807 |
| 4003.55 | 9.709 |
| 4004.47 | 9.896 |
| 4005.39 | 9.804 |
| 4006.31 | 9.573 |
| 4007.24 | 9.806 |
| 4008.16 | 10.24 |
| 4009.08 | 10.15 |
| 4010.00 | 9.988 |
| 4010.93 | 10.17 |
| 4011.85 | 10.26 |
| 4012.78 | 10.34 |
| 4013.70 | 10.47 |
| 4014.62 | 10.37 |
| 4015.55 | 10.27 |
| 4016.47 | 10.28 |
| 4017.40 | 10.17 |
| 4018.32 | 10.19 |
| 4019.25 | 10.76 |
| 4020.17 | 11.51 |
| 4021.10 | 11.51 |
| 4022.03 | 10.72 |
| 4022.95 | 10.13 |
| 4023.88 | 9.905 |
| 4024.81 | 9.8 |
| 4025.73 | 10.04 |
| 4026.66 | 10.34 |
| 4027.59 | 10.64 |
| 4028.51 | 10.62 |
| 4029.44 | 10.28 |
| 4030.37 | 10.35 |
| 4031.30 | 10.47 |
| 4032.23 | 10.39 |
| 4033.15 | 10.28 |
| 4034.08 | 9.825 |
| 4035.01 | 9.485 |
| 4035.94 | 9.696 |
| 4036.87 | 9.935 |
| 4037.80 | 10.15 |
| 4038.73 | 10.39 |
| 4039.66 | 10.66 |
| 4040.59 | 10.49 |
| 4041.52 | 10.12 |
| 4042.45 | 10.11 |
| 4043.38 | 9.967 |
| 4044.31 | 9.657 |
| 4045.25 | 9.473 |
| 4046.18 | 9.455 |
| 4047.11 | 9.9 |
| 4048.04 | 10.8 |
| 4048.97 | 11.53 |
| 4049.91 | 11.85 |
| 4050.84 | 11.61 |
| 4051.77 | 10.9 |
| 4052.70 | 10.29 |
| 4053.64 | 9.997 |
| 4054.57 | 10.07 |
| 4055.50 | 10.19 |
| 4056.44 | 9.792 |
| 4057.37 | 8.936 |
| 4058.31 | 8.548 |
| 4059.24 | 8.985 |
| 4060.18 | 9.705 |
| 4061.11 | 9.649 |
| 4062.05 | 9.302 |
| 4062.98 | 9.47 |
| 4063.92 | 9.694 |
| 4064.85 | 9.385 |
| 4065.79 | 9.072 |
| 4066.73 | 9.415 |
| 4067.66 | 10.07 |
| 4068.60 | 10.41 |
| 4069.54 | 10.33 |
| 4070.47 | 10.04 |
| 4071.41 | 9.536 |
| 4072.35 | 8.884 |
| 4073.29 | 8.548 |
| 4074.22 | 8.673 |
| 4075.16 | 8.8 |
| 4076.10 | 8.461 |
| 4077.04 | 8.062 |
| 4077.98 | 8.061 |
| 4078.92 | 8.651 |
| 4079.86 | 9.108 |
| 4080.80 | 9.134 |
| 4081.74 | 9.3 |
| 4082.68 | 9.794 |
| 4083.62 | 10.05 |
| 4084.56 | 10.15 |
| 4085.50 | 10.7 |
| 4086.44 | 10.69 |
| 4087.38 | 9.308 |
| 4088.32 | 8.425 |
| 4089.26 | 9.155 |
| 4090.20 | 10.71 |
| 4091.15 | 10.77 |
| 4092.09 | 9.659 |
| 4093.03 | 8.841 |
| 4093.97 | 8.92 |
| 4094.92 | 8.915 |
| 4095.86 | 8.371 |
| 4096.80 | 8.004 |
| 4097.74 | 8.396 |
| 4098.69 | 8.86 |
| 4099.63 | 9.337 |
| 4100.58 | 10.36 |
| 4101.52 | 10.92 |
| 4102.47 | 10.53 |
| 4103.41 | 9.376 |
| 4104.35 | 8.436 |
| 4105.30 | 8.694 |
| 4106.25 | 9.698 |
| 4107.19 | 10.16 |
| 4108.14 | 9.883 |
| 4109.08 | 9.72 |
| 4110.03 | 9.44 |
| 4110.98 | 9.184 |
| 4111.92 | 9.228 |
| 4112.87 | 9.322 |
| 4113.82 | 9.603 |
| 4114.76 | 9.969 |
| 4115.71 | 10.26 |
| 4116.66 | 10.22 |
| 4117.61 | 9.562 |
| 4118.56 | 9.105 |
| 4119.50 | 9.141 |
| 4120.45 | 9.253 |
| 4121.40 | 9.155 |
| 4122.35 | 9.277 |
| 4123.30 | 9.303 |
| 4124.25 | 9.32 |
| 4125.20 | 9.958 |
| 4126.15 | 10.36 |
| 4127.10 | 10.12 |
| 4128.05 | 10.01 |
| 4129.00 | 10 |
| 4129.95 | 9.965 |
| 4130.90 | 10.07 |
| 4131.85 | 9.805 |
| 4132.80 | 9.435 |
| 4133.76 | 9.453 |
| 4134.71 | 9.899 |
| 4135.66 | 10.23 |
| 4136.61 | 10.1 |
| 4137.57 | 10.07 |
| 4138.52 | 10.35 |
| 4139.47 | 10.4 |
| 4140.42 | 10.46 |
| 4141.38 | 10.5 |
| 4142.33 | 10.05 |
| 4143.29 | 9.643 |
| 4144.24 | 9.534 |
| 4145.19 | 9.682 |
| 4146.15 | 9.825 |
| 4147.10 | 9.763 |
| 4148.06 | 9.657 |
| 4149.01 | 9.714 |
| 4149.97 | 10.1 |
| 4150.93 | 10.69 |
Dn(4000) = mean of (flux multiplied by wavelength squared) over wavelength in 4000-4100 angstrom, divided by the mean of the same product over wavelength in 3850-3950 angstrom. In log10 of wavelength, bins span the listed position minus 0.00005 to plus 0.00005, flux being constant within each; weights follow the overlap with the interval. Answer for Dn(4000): 1.33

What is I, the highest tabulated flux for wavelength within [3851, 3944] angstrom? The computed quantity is 10.36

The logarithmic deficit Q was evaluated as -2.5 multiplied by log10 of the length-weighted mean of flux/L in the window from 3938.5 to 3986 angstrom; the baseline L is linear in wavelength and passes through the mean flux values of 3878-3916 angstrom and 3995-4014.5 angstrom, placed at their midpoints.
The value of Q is 0.21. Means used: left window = 8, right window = 10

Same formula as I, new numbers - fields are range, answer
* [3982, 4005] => 10.46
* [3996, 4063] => 11.85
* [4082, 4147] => 10.92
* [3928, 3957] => 9.346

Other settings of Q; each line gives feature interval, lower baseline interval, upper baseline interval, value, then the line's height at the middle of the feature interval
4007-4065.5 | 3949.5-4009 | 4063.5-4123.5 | -0.14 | 8.9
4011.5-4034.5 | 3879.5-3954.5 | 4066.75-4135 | -0.18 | 8.81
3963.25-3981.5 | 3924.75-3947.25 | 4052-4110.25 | 0.11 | 7.58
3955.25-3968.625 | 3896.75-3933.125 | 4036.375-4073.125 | 0.27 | 8.75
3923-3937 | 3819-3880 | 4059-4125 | 0.21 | 8.19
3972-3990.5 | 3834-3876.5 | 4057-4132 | 0.06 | 8.69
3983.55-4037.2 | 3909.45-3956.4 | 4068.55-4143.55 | -0.16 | 8.66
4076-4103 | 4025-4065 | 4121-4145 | 0.07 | 9.99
